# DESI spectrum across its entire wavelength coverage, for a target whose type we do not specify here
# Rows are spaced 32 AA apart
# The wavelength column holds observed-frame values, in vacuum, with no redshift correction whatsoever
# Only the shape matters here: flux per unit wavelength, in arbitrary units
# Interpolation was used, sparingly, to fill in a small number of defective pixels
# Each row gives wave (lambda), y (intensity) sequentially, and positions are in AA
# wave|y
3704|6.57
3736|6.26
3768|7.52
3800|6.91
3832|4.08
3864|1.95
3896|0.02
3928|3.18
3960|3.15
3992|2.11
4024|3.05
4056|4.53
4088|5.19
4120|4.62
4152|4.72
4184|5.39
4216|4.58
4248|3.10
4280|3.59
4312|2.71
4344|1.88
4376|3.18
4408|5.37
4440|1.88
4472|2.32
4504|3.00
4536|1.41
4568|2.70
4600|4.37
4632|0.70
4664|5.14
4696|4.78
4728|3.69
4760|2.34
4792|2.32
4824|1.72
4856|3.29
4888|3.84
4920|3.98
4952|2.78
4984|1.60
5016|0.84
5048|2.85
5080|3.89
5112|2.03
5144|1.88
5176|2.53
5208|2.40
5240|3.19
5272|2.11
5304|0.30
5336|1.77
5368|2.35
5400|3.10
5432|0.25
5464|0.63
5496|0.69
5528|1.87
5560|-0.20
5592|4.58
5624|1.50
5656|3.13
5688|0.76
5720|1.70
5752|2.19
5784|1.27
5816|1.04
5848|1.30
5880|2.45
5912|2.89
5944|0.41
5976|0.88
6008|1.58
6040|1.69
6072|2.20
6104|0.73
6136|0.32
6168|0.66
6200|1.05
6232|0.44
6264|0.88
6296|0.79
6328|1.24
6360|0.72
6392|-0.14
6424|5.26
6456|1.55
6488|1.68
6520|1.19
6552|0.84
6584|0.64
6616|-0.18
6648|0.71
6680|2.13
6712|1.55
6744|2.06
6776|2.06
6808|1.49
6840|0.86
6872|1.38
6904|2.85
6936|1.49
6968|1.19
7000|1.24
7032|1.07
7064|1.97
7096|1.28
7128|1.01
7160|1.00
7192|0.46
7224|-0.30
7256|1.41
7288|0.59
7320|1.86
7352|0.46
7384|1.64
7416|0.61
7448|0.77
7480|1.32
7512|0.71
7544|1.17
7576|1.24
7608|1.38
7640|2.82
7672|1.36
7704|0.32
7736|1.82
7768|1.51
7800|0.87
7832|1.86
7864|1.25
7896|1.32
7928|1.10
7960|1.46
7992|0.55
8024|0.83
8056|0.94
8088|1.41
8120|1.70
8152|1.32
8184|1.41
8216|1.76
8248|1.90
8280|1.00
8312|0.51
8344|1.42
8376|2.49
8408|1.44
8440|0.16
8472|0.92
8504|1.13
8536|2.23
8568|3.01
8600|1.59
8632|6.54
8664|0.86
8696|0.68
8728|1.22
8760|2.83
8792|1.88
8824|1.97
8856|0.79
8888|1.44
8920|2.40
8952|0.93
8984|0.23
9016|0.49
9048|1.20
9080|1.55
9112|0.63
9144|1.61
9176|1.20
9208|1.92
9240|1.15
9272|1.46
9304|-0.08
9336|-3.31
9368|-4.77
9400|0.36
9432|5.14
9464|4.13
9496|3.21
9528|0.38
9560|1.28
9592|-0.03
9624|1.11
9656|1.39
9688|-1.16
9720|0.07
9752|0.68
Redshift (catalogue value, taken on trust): 0.726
